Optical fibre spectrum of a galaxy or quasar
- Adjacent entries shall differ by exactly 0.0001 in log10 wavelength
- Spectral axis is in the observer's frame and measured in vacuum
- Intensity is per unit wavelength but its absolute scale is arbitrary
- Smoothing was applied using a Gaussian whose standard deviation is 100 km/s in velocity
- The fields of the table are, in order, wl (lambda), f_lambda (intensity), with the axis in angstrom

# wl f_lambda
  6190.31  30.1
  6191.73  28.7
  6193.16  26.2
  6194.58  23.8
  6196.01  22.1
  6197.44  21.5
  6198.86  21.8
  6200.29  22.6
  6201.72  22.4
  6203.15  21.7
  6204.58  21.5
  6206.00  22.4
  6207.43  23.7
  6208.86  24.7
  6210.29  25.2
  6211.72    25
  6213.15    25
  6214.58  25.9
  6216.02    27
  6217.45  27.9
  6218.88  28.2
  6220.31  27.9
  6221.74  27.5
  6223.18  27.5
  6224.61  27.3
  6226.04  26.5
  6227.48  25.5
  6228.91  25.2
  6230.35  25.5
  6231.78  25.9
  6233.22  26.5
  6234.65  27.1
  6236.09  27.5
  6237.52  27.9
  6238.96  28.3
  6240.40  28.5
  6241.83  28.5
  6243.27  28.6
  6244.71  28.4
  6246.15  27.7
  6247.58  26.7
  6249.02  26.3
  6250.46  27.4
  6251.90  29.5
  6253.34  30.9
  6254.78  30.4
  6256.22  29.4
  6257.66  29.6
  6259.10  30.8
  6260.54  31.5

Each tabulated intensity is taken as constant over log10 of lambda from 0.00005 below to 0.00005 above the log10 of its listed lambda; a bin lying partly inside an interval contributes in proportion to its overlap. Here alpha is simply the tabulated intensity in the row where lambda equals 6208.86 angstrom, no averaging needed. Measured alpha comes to 24.7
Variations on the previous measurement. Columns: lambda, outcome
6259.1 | 30.8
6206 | 22.4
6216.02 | 27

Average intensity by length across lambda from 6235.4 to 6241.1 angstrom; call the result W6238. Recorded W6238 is 28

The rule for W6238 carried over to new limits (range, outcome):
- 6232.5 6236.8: 27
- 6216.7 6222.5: 27.9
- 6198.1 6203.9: 22.1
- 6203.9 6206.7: 22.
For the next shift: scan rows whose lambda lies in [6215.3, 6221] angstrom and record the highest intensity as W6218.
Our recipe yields 28.2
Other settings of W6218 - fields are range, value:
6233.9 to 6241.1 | 28.5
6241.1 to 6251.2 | 28.6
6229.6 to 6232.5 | 25.9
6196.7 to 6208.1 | 23.7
